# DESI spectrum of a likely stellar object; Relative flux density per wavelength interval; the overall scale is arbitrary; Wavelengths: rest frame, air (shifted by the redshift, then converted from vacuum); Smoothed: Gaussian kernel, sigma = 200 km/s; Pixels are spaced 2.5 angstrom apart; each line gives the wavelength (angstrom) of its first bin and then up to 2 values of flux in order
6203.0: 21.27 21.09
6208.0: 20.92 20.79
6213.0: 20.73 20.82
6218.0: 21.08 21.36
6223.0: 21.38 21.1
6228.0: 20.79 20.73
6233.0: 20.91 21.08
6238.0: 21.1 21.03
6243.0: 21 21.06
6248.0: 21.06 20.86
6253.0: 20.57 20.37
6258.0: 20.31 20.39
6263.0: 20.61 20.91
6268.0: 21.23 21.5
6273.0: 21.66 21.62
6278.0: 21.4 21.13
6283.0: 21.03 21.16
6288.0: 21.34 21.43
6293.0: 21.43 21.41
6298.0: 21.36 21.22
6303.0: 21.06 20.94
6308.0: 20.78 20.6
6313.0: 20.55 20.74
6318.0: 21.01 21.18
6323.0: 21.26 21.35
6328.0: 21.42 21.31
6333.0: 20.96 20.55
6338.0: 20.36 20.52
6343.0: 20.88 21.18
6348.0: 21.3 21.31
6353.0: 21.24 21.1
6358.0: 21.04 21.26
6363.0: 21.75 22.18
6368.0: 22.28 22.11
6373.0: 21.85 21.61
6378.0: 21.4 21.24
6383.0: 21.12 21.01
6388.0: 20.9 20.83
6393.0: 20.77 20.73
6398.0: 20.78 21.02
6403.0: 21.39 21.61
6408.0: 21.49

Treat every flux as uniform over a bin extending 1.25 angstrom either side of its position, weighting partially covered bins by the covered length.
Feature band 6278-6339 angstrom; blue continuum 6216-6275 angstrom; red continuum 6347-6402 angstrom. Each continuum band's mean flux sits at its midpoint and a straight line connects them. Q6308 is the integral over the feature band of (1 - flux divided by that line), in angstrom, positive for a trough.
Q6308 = 0.2 angstrom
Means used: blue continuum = 21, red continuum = 21.3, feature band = 21.1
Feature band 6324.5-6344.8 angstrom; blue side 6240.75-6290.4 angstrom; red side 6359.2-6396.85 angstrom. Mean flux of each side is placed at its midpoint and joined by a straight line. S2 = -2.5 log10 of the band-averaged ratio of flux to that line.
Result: 0.02 mag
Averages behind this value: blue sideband 21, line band 20.9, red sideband 21.4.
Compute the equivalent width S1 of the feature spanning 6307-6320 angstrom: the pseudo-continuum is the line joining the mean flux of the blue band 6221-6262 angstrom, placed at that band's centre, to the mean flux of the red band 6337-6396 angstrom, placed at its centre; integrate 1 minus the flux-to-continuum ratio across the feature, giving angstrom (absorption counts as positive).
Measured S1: 0.2 angstrom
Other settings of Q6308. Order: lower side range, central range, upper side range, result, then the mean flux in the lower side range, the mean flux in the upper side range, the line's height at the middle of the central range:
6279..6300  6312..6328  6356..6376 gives 0.31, 21.3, 21.7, 21.5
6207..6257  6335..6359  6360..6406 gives 0.34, 20.9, 21.4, 21.3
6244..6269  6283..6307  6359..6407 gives -0.37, 20.7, 21.4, 20.9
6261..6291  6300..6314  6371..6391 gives 0.26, 21.2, 21.3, 21.2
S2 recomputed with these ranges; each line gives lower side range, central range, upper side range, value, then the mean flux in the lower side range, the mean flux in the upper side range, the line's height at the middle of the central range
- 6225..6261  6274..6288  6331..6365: -0.019 mag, 20.8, 21.1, 20.9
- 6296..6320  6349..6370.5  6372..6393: -0.022 mag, 20.9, 21.2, 21.1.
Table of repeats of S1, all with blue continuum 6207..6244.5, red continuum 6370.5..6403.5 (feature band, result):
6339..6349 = 0.08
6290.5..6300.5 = -0.15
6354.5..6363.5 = -0.05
